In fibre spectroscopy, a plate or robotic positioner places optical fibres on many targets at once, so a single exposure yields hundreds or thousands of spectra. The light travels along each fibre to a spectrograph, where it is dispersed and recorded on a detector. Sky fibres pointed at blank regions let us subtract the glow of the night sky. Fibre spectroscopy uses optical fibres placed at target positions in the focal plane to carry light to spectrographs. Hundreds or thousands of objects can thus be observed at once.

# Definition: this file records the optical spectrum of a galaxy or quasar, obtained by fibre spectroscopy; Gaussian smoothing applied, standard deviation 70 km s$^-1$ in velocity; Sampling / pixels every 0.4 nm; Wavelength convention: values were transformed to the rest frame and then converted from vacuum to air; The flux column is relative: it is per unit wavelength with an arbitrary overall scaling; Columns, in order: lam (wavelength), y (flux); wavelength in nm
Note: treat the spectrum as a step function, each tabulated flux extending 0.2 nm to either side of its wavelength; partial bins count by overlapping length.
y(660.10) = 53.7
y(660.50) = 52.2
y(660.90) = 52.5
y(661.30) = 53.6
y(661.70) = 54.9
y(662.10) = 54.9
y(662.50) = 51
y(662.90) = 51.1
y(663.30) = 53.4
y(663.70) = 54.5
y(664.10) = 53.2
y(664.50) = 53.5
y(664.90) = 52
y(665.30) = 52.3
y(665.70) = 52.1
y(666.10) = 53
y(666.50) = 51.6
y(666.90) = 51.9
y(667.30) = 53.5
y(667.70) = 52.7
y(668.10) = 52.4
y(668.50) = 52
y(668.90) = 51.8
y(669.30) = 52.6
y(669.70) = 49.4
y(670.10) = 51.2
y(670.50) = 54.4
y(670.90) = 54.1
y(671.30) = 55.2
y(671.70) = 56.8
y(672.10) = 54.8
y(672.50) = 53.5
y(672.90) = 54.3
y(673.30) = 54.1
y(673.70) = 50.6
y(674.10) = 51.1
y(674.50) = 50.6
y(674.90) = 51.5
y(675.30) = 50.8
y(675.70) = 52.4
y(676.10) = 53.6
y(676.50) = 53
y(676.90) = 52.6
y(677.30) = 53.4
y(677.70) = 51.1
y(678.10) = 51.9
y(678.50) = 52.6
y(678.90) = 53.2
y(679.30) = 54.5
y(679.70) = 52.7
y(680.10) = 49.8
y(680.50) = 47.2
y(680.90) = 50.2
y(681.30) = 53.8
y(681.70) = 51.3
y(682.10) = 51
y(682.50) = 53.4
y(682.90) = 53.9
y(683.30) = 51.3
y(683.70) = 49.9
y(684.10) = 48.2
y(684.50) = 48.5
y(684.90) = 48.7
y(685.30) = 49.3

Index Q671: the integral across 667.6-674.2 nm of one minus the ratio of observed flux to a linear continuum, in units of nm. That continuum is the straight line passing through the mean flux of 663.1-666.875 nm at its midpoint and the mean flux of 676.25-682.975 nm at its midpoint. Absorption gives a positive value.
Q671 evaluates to -0.07 nm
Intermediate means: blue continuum 52.8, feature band 53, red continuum 52.1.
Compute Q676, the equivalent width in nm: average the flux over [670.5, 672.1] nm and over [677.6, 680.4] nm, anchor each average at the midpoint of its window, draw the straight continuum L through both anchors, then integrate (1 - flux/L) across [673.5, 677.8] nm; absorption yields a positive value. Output 0.12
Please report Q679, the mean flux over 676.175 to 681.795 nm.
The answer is 52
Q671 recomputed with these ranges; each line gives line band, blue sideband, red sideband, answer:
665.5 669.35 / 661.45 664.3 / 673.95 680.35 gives 0.04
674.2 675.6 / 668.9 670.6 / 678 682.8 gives 0.02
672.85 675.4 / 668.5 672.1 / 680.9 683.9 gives 0.05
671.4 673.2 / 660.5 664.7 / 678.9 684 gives -0.08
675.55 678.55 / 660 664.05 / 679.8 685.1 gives -0.08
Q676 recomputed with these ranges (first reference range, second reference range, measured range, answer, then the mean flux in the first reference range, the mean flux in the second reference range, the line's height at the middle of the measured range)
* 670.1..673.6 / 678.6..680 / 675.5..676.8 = 0.016 nm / 54.3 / 53.1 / 53.6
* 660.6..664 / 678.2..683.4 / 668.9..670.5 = 0.034 nm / 53.2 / 51.9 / 52.7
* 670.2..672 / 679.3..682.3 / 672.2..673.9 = 0.029 nm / 54.9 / 51.1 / 54.1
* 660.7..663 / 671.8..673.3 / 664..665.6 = 0.023 nm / 53.1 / 54.4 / 53.4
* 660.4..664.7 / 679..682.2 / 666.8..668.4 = 0.002 nm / 53.2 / 51.4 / 52.7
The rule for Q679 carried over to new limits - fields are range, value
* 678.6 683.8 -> 51.8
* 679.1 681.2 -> 51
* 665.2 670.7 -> 52.2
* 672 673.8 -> 53.5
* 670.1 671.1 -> 53.6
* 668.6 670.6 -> 51.8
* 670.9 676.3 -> 53.1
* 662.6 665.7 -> 52.7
